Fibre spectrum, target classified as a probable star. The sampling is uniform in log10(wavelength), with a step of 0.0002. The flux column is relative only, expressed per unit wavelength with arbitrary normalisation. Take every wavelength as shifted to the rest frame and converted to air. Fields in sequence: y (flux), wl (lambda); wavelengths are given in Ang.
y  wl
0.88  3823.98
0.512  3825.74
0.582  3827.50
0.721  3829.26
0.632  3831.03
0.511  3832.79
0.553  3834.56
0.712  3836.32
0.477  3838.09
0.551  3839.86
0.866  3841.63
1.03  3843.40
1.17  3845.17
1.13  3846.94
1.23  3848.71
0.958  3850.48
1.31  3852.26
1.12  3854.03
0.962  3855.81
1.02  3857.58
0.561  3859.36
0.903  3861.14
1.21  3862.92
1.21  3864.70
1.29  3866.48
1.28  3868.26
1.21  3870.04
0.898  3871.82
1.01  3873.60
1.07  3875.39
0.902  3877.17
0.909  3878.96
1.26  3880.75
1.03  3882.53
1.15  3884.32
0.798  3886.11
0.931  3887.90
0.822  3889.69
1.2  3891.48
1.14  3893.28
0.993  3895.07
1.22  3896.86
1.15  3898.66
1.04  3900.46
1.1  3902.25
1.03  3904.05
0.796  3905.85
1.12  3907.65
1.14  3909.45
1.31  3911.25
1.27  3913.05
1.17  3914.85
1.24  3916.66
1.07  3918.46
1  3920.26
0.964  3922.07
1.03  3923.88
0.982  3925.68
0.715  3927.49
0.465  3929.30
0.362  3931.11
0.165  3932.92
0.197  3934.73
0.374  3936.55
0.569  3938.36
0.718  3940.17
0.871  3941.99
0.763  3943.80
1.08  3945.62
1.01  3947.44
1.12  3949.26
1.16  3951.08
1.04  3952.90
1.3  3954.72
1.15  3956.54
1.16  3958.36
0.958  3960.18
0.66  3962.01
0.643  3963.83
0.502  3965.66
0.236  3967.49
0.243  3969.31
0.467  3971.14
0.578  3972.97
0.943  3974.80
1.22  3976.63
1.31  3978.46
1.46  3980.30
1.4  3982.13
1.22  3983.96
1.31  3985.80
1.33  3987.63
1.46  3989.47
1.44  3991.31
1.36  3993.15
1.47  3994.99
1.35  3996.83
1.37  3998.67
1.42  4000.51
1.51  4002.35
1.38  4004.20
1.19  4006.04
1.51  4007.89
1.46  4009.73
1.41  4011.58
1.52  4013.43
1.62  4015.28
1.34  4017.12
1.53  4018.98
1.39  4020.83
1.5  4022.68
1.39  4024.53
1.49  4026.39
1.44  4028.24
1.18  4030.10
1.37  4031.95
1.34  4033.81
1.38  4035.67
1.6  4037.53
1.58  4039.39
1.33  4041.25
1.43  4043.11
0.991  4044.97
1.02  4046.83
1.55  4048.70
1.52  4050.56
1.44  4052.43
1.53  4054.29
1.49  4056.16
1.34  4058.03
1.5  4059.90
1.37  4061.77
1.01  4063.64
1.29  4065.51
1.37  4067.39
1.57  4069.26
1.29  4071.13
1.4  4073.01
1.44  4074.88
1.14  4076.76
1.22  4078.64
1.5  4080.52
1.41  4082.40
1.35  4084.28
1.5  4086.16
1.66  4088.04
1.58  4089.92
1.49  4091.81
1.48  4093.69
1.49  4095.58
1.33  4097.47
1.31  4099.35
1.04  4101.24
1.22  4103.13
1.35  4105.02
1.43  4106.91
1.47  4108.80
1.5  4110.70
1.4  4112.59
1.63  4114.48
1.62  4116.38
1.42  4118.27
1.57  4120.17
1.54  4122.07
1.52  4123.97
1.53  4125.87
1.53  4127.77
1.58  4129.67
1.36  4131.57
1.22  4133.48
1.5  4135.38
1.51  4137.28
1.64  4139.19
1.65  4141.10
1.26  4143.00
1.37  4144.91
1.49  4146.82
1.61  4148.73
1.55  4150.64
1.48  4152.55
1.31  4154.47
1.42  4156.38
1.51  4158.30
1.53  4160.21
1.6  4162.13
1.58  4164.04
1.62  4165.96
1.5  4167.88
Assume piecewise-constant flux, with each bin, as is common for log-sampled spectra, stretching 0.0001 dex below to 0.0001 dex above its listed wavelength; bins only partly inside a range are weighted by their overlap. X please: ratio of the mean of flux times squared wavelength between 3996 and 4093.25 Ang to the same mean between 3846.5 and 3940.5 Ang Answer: 1.6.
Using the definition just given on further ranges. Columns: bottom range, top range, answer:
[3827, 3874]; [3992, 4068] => 1.64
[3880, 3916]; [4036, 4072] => 1.38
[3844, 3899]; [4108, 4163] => 1.60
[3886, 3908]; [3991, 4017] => 1.46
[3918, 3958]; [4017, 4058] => 1.78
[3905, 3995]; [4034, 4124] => 1.58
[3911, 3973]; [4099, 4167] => 1.99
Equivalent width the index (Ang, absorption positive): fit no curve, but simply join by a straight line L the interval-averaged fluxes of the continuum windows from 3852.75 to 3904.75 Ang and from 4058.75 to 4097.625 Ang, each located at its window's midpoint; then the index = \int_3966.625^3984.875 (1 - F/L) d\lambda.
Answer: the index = 4.7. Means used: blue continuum 1.05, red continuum 1.4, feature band 0.91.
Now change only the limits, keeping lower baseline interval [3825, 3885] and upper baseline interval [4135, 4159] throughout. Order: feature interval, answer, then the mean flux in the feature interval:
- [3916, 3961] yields 9.9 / 0.857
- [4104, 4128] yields -1.2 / 1.5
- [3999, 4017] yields -3.1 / 1.44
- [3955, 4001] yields 4.2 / 1.07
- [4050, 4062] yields -1.3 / 1.46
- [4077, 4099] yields -1.1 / 1.44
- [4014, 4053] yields -4.0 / 1.4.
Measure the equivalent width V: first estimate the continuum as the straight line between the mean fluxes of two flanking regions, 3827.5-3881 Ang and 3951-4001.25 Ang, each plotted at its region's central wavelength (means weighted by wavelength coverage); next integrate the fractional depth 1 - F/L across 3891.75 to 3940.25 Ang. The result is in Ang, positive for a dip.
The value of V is 4.83 Ang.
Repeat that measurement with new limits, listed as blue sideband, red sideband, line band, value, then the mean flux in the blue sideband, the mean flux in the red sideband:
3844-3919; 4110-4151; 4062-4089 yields 0.7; 1.08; 1.5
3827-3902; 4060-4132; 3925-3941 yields 8.8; 0.973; 1.42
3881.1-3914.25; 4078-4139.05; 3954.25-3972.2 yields 7.1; 1.07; 1.45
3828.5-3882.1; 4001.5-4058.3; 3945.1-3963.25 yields 2.4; 0.957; 1.41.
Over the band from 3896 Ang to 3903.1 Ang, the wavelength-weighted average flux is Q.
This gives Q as 1.13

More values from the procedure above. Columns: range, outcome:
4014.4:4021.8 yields 1.47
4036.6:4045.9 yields 1.39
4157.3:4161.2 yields 1.52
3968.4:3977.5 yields 0.688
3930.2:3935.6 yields 0.242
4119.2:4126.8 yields 1.54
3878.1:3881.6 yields 1.08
